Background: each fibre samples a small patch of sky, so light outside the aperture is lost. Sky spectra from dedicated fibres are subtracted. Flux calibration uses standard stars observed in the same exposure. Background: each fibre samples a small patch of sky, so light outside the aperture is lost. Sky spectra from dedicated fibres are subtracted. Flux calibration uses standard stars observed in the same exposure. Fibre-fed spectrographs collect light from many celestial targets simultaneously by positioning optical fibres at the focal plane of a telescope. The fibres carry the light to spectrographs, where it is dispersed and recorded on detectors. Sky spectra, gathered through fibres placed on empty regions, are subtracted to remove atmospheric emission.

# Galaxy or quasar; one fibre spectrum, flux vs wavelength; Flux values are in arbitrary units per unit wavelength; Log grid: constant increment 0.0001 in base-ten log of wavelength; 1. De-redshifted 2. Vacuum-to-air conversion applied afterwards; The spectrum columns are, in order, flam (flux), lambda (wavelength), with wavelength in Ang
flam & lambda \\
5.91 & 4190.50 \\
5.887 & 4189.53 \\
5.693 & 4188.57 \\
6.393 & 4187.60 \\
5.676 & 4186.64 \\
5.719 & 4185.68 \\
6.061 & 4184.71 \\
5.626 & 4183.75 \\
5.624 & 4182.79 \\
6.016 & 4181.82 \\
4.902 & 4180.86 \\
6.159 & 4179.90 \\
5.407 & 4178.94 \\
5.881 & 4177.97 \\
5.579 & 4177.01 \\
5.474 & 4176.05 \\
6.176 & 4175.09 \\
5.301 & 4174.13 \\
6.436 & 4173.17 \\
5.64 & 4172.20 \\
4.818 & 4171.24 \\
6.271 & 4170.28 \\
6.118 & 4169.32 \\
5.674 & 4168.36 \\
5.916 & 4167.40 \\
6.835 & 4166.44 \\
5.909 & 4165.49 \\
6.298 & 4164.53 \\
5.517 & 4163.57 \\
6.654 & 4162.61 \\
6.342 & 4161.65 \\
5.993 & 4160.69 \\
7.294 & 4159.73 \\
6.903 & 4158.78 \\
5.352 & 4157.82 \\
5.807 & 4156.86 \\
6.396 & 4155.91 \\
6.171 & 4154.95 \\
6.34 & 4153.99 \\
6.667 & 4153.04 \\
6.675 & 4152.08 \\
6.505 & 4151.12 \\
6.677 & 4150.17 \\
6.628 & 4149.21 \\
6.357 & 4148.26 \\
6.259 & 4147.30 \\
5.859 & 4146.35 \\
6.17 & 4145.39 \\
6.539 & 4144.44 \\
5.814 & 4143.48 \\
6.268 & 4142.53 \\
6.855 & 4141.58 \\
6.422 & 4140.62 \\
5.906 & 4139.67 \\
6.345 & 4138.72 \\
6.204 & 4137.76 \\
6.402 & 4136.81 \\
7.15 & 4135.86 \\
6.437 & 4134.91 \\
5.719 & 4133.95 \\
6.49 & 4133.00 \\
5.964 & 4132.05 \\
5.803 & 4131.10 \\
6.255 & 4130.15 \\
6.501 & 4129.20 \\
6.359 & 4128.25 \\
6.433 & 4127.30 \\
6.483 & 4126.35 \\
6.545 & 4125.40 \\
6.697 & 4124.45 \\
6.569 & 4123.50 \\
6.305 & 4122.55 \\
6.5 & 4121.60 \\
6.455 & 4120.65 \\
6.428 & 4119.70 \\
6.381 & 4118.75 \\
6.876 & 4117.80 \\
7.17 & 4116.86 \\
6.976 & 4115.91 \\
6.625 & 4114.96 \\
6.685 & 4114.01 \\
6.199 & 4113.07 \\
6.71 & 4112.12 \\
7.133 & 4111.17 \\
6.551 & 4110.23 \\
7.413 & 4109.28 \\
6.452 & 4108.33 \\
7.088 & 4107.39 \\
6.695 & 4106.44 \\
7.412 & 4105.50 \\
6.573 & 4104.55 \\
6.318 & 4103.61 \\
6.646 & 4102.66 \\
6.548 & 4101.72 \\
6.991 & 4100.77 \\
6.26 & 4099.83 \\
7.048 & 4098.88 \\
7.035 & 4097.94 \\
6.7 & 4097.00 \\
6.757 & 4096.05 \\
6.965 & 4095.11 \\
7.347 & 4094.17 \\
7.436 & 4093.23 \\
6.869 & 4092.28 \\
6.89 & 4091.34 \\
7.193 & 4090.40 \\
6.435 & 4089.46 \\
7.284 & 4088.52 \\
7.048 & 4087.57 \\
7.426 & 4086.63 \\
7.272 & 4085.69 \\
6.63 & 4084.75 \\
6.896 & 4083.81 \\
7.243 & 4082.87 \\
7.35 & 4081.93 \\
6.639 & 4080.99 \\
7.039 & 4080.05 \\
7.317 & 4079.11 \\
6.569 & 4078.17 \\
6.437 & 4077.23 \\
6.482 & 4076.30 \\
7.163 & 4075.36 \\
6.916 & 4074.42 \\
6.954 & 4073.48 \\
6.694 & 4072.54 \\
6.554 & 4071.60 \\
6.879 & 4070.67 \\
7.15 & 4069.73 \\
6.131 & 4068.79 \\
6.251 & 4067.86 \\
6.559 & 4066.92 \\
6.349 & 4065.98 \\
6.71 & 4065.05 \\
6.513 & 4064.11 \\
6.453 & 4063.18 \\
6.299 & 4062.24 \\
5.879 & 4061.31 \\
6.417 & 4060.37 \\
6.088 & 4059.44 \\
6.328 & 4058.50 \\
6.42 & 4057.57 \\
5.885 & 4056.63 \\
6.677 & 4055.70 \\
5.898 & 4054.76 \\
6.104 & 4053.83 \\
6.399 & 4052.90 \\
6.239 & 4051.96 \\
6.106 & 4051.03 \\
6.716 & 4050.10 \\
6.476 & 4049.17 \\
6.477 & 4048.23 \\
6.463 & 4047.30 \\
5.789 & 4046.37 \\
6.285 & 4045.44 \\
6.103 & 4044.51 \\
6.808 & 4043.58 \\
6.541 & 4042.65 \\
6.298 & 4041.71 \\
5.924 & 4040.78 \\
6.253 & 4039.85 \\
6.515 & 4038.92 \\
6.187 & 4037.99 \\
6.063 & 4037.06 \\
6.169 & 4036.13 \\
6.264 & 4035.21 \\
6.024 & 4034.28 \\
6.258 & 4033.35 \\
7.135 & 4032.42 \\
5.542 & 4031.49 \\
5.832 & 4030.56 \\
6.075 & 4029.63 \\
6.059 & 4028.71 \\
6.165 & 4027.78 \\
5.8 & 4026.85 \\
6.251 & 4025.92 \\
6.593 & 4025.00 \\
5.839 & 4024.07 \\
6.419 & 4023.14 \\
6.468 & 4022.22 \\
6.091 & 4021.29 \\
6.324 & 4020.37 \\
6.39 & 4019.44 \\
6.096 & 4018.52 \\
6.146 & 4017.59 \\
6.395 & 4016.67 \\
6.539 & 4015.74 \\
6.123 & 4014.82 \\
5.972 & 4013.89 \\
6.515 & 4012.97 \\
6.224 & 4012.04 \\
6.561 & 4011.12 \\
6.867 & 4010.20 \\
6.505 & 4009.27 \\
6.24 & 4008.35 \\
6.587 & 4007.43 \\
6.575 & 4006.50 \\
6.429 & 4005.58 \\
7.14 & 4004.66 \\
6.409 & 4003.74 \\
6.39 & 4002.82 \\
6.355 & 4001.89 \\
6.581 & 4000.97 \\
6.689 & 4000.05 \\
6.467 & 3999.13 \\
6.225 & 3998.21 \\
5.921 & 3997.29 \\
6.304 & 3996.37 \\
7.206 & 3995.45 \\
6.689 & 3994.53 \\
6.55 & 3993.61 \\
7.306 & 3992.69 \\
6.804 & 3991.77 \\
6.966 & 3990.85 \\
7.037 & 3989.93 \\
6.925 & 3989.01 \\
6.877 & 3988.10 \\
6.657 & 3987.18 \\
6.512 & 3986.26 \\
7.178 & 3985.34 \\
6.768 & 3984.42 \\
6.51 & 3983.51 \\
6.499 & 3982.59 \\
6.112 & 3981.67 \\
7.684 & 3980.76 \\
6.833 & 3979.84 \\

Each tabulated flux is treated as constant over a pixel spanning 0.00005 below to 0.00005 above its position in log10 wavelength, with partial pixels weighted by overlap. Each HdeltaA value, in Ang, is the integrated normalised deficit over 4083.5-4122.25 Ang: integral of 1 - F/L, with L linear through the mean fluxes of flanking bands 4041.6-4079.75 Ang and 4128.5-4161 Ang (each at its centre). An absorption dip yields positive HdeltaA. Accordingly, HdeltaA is -2.7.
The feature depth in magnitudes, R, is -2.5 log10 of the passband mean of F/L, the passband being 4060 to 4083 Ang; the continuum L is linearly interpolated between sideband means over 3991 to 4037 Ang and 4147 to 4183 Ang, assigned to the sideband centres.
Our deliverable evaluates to -0.07 mag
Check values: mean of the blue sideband 6.38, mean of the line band 6.67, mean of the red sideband 6.08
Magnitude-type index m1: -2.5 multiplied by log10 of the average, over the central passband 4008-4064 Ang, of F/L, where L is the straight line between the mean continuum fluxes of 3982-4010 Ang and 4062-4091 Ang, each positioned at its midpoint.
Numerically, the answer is 0.08 mag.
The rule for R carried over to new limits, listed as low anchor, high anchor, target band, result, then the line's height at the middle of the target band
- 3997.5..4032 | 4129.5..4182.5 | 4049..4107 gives -0.08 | 6.24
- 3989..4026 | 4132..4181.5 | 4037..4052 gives 0.01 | 6.4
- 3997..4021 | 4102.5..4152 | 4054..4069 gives 0.03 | 6.45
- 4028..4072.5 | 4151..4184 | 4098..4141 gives -0.07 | 6.14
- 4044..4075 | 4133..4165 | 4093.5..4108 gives -0.08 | 6.37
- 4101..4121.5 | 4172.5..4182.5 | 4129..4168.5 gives -0.02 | 6.16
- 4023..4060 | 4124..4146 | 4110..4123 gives -0.06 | 6.31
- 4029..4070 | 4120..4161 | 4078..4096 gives -0.12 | 6.32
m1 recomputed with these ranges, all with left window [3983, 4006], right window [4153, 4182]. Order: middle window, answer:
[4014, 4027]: 0.055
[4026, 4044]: 0.054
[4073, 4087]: -0.100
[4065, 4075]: -0.045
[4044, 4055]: 0.033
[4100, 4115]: -0.086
